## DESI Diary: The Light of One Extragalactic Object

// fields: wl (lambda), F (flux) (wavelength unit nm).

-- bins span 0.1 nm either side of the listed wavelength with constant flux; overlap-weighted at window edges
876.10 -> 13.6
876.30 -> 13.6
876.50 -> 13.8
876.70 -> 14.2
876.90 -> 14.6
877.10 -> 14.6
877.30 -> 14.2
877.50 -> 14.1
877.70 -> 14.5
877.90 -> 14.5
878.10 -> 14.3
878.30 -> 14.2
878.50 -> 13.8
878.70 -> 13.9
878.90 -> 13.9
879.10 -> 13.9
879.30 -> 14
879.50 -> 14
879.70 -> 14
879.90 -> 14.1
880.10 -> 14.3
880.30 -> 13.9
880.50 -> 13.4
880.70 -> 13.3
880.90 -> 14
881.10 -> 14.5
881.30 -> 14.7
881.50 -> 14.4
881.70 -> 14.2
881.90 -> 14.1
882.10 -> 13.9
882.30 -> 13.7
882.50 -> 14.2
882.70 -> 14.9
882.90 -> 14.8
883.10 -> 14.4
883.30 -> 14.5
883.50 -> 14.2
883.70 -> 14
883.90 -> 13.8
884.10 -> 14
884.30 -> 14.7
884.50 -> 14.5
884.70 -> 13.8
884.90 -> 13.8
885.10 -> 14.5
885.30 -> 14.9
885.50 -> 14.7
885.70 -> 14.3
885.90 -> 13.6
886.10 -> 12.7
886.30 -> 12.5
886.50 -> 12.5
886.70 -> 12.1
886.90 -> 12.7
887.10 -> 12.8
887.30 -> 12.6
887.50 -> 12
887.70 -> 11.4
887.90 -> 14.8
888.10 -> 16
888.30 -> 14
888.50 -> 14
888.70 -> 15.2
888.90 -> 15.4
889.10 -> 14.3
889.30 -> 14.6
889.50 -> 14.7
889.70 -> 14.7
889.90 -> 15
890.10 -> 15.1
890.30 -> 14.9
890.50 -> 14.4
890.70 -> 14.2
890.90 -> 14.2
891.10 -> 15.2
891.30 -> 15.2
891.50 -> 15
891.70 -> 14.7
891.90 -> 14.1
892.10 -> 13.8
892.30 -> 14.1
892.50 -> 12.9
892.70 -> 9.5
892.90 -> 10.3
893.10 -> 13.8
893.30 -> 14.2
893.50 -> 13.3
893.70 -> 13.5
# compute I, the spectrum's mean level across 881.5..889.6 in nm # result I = 14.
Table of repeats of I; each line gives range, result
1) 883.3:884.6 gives 14.2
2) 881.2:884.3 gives 14.3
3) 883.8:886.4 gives 14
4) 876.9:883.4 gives 14.2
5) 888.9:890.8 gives 14.7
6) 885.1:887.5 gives 13.2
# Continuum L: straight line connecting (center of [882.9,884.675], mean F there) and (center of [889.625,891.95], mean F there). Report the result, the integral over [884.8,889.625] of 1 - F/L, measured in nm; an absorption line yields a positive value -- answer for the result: 0.247 nm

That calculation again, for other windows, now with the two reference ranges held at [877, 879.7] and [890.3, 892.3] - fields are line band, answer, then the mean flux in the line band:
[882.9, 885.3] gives 0.01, 14.3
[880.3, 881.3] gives 0.02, 13.9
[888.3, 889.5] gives -0.02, 14.6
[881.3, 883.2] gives -0.01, 14.3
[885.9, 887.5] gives 0.20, 12.6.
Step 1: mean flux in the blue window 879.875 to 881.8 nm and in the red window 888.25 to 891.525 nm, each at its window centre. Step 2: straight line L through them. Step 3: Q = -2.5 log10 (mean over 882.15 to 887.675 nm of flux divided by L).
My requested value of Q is 0.05 mag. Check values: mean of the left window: 14.1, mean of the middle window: 13.7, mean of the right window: 14.7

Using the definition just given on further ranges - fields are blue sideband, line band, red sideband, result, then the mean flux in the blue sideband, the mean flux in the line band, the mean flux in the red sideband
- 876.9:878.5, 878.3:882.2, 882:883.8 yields 0.02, 14.3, 14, 14.3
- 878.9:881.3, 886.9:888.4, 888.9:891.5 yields 0.10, 14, 13.3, 14.7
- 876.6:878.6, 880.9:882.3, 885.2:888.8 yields -0.02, 14.3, 14.2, 13.5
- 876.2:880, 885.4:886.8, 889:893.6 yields 0.07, 14.1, 13.2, 14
